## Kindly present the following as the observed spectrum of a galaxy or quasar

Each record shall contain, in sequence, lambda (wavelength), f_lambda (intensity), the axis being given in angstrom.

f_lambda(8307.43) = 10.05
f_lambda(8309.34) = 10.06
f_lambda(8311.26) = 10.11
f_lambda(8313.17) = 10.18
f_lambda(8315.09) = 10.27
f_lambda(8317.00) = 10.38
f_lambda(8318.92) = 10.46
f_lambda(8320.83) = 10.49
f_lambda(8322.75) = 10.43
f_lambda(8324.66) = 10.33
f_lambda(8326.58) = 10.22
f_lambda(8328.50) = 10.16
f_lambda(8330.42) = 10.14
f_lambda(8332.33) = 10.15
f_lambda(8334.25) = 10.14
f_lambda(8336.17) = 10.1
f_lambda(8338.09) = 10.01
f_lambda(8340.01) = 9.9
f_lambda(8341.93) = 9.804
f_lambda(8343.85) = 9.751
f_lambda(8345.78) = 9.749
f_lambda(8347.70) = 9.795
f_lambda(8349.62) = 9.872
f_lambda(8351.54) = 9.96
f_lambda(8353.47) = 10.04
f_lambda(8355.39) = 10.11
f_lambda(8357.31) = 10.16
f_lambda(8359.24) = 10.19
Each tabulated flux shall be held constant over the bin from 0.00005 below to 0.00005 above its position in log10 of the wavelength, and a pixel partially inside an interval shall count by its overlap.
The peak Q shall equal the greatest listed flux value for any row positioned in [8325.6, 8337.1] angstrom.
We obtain 10.22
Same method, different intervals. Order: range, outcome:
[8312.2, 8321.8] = 10.49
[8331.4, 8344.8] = 10.15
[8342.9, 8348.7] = 9.795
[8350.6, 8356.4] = 10.11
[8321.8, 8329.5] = 10.43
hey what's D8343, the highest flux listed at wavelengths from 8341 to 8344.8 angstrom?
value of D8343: 9.804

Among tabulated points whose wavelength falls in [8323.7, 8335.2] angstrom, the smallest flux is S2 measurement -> 10.14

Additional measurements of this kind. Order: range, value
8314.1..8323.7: 10.27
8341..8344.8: 9.751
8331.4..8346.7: 9.749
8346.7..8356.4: 9.795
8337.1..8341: 9.9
